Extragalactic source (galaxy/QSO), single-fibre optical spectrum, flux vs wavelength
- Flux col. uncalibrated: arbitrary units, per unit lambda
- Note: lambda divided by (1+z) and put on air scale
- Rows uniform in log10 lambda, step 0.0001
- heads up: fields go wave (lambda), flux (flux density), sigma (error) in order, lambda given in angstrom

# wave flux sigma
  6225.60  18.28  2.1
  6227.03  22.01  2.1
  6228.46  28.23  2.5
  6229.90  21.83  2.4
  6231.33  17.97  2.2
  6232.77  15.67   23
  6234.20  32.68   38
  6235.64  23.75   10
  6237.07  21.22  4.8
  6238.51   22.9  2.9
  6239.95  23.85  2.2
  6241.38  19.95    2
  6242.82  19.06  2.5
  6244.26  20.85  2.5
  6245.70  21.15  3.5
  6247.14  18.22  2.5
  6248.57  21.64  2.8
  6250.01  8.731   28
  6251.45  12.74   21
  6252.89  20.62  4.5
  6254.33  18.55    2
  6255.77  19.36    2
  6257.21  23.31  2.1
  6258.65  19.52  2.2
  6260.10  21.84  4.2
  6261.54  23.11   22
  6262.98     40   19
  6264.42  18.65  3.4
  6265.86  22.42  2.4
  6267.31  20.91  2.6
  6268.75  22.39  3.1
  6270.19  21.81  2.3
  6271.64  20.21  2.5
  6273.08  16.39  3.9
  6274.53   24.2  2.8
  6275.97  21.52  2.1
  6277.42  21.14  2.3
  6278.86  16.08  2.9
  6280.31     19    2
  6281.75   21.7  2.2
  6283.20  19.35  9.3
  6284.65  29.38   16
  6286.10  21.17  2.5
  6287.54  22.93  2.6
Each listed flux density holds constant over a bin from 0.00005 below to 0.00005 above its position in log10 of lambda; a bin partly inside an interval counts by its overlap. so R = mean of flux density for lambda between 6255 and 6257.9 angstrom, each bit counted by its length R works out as 21.3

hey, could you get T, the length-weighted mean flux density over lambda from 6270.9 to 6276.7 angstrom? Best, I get 20.6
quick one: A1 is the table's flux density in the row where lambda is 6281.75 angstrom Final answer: 21.7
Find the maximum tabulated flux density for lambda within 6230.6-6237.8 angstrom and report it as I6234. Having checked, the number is 32.68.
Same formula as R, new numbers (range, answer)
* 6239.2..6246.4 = 21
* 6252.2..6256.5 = 19.5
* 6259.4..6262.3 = 22.8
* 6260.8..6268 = 25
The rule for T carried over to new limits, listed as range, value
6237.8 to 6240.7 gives 23.4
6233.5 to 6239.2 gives 25.1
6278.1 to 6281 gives 17.6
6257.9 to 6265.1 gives 24.6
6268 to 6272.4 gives 21.4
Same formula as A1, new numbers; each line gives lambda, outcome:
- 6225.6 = 18.28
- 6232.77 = 15.67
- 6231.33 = 17.97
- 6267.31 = 20.91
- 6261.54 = 23.11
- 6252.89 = 20.62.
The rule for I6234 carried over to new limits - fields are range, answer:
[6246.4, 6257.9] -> 23.31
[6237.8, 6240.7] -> 23.85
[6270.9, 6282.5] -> 24.2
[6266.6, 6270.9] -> 22.39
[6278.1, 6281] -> 19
